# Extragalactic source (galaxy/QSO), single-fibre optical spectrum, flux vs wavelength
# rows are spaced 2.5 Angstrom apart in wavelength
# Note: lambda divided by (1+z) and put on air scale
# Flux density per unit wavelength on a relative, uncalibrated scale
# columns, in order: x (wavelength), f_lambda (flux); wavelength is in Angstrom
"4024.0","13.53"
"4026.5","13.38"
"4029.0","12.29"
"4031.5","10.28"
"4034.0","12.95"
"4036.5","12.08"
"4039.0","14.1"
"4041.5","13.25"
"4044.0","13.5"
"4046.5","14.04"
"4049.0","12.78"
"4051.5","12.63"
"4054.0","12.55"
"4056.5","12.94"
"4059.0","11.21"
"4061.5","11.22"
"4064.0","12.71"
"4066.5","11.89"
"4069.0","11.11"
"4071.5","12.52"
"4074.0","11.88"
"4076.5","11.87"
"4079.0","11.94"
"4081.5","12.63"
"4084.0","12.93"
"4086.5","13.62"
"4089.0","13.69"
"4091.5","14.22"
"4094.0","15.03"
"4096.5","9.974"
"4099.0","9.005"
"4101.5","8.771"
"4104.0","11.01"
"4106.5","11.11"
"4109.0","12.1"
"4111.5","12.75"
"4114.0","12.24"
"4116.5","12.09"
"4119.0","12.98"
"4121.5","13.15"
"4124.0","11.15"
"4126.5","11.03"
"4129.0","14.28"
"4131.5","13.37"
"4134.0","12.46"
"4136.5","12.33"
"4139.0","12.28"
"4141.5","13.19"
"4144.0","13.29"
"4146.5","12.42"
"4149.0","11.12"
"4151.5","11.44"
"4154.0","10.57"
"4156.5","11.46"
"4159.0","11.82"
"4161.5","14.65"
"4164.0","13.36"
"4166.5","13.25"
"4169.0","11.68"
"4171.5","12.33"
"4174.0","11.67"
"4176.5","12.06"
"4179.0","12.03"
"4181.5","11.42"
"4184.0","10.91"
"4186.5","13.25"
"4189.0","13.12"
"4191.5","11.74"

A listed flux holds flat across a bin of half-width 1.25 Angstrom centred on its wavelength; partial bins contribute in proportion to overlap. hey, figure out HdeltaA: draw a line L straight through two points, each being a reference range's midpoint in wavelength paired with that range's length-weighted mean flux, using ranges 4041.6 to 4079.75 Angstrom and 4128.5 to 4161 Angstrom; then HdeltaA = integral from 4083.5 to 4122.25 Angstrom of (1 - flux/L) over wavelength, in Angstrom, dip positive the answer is 0.6 Angstrom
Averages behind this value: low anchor 12.4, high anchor 12.3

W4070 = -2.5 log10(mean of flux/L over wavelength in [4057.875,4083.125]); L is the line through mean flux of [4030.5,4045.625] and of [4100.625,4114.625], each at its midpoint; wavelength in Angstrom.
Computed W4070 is 0.017 mag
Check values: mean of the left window 12.8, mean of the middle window 11.9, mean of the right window 11.4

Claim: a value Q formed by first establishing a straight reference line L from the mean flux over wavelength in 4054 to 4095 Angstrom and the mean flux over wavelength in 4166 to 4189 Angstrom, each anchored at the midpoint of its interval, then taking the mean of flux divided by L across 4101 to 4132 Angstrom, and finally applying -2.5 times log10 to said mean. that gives 0.03 mag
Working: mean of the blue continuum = 12.6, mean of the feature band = 12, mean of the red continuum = 12.1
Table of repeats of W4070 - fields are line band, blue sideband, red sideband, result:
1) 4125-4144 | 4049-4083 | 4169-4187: -0.07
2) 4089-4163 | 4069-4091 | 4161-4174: 0.05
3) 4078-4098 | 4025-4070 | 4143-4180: -0.05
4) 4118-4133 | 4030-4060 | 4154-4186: -0.02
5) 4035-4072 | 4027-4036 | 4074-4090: -0.02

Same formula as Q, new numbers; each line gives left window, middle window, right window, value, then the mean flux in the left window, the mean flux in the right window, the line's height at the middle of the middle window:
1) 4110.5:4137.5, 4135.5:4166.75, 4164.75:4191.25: 0.00 mag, 12.5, 12.2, 12.4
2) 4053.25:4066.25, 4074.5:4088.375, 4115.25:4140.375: -0.03 mag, 12.1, 12.5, 12.2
